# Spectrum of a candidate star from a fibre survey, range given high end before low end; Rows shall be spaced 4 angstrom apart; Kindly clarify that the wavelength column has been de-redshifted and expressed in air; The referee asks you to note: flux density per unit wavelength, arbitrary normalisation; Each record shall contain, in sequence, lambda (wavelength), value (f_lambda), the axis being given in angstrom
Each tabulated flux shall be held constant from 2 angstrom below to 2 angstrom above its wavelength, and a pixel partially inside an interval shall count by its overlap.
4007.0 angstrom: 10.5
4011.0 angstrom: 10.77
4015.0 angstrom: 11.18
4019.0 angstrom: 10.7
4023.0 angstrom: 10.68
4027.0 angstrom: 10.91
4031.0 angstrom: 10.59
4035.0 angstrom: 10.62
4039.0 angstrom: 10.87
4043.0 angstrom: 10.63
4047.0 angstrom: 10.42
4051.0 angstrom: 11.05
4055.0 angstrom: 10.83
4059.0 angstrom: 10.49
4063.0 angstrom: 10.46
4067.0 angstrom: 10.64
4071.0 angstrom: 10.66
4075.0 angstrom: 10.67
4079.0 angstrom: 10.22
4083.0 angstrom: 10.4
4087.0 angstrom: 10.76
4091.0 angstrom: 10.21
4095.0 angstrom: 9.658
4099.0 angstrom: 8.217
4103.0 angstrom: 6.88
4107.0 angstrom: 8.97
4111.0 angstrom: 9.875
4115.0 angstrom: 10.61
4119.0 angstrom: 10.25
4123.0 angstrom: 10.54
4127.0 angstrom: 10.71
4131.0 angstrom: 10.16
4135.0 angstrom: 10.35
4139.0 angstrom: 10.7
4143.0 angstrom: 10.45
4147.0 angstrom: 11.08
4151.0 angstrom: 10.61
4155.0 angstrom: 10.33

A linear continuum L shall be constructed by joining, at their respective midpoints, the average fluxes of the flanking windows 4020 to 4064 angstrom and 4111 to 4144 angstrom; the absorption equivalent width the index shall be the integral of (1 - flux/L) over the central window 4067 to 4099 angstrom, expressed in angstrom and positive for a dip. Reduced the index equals 1.0 angstrom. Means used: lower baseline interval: 10.7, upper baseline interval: 10.4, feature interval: 10.3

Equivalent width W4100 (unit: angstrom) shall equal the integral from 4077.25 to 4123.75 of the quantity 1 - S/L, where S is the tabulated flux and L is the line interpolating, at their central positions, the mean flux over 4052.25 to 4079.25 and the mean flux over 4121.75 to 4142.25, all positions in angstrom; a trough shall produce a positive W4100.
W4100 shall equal 3.8 angstrom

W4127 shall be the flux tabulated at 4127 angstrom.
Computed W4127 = 10.71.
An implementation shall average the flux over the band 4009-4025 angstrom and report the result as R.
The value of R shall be 10.8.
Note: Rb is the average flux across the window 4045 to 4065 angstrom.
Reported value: 10.7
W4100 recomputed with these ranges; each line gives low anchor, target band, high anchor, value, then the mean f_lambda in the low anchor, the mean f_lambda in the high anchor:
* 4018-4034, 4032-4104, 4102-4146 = 1.2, 10.7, 10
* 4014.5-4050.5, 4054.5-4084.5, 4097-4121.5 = -1.7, 10.7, 9.16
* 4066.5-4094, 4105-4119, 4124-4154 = 0.9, 10.5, 10.6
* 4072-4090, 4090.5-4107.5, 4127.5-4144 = 3.0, 10.5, 10.4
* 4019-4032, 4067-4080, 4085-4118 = -0.9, 10.7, 9.42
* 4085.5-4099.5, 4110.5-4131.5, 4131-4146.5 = -0.3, 9.83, 10.5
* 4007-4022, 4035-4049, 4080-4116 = -0.3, 10.8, 9.5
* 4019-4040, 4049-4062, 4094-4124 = -0.6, 10.7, 9.33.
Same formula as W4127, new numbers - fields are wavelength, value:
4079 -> 10.22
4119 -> 10.25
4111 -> 9.875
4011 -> 10.77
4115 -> 10.61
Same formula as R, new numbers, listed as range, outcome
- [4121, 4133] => 10.5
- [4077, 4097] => 10.2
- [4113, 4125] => 10.5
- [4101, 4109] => 7.93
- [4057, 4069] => 10.5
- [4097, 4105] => 7.55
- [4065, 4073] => 10.7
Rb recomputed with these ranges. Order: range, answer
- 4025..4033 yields 10.8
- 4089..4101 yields 9.36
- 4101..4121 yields 9.32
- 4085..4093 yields 10.5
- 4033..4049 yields 10.6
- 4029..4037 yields 10.6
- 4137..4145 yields 10.6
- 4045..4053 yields 10.7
